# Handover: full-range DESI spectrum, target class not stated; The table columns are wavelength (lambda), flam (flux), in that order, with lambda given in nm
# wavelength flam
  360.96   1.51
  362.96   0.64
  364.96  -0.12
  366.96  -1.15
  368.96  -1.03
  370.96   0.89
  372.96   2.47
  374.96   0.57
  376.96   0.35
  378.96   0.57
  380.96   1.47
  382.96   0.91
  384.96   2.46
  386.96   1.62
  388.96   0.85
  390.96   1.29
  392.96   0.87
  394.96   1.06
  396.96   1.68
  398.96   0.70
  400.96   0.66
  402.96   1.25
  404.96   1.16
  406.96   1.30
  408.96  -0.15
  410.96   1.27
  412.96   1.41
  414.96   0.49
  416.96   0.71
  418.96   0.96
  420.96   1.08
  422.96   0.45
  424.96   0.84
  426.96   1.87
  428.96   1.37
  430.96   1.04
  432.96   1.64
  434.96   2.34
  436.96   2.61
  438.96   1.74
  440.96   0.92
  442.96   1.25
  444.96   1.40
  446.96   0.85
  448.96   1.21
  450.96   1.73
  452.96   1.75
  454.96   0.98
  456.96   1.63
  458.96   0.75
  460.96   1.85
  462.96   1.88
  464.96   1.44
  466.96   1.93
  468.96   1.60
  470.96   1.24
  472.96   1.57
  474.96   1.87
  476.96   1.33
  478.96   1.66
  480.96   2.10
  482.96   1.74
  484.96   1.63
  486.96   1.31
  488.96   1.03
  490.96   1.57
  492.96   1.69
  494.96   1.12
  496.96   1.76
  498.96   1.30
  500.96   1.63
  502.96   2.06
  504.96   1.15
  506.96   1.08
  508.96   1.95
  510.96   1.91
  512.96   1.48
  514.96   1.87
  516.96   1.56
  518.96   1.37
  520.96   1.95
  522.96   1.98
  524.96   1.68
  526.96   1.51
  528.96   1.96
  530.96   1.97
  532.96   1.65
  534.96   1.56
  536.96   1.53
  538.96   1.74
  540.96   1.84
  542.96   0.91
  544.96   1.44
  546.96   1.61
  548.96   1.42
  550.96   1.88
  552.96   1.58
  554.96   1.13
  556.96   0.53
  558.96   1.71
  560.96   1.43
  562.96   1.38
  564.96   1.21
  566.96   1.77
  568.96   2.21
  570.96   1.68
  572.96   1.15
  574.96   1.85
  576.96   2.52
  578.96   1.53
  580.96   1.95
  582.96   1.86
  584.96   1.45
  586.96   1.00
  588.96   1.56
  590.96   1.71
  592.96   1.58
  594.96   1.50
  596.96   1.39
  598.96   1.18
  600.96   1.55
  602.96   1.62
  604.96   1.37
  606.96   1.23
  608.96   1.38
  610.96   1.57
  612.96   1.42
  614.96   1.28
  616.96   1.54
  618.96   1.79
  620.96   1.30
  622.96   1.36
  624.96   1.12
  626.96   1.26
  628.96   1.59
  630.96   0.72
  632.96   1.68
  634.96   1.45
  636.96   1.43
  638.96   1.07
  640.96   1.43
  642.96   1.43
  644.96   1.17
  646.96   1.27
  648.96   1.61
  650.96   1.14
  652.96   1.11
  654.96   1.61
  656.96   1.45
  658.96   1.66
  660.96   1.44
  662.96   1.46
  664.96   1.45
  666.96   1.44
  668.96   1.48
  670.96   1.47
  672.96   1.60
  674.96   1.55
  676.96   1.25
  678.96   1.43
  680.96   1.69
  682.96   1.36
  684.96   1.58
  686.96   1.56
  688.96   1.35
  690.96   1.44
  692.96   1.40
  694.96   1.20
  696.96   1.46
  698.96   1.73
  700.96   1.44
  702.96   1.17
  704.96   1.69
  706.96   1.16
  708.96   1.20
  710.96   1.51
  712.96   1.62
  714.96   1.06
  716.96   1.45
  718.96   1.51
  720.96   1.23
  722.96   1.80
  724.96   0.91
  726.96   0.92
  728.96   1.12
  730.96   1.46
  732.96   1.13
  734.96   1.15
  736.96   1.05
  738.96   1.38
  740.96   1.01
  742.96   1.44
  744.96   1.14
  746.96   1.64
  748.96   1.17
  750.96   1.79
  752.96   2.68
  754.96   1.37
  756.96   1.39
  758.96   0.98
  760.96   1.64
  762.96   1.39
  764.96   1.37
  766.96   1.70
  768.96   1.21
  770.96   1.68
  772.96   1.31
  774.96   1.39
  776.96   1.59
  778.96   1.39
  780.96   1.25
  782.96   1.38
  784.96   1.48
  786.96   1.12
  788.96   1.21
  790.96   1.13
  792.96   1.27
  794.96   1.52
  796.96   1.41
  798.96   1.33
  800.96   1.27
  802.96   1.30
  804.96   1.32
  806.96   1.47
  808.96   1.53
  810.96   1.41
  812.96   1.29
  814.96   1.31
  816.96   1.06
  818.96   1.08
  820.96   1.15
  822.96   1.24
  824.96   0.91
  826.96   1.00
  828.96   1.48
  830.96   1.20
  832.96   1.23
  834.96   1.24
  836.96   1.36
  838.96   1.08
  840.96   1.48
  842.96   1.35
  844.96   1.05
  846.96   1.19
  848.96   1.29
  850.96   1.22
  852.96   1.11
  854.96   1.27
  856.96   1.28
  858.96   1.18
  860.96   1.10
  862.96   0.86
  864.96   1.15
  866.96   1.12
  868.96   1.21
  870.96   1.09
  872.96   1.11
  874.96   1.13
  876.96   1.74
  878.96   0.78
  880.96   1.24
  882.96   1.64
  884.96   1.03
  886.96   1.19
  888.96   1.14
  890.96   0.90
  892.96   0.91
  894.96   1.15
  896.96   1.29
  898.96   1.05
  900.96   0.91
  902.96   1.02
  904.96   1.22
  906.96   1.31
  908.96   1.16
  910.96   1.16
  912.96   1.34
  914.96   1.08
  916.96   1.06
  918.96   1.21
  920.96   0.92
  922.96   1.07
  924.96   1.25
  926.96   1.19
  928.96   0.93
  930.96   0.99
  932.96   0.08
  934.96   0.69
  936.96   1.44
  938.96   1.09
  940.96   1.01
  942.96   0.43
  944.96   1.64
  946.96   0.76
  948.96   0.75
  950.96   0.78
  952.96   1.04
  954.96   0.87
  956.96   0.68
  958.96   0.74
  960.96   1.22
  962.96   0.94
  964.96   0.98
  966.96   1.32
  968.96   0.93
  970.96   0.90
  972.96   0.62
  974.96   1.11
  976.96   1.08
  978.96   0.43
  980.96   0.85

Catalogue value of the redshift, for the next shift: 0.15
